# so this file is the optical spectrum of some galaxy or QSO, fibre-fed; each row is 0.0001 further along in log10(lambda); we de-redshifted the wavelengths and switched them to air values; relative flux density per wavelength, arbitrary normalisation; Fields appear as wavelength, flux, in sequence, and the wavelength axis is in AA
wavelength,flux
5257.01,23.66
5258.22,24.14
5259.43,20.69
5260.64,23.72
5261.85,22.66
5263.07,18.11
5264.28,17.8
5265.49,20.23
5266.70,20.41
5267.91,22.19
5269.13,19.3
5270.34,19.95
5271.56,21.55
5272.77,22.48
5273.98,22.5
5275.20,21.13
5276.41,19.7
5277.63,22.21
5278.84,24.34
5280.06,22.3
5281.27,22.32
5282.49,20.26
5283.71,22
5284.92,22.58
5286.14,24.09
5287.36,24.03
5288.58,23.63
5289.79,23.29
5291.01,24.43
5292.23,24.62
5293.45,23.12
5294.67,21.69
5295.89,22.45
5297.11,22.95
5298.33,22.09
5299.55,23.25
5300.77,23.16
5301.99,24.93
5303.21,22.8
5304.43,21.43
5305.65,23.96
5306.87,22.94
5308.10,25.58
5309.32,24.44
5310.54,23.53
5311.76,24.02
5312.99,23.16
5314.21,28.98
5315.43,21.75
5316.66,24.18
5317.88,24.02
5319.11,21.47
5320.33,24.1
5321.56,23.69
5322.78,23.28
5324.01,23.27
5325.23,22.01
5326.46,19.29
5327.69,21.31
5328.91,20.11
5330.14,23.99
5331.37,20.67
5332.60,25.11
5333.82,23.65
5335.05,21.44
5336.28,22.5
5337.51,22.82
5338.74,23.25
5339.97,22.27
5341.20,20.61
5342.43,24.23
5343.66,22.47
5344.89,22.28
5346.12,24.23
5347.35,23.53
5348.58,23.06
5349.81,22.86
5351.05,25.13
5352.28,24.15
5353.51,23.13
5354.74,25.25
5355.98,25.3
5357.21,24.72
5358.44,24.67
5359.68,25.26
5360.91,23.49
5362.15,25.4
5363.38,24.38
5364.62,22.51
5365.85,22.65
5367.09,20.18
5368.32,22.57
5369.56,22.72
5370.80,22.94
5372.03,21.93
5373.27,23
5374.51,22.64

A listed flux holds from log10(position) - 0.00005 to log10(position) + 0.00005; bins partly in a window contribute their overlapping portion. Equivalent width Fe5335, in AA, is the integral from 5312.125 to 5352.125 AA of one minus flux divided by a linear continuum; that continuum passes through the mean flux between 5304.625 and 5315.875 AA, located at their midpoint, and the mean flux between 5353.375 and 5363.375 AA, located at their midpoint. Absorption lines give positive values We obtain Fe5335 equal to 2.4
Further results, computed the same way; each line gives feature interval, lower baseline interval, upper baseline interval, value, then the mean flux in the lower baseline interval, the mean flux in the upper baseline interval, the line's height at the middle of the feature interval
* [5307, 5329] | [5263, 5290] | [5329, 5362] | -0.6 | 21.6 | 23.4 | 22.7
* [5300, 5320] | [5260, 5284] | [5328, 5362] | -1.3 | 21.2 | 23.4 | 22.3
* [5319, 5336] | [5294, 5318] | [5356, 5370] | 0.8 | 23.6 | 23.6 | 23.6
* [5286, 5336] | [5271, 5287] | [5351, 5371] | -0.9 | 22.1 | 23.8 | 22.8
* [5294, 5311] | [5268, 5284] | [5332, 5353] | -0.8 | 21.5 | 23.2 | 22.2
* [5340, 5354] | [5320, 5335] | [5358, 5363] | 0.3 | 22.5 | 24.7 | 23.8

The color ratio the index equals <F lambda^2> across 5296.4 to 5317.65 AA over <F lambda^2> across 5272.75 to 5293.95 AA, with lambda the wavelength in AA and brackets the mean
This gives 1.05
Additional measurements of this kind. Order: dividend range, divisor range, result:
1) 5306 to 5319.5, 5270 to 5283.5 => 1.12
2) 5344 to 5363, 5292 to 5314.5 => 1.05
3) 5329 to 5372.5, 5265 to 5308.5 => 1.06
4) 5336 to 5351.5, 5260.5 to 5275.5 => 1.14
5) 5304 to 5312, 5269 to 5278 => 1.14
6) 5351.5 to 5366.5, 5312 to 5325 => 1.04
